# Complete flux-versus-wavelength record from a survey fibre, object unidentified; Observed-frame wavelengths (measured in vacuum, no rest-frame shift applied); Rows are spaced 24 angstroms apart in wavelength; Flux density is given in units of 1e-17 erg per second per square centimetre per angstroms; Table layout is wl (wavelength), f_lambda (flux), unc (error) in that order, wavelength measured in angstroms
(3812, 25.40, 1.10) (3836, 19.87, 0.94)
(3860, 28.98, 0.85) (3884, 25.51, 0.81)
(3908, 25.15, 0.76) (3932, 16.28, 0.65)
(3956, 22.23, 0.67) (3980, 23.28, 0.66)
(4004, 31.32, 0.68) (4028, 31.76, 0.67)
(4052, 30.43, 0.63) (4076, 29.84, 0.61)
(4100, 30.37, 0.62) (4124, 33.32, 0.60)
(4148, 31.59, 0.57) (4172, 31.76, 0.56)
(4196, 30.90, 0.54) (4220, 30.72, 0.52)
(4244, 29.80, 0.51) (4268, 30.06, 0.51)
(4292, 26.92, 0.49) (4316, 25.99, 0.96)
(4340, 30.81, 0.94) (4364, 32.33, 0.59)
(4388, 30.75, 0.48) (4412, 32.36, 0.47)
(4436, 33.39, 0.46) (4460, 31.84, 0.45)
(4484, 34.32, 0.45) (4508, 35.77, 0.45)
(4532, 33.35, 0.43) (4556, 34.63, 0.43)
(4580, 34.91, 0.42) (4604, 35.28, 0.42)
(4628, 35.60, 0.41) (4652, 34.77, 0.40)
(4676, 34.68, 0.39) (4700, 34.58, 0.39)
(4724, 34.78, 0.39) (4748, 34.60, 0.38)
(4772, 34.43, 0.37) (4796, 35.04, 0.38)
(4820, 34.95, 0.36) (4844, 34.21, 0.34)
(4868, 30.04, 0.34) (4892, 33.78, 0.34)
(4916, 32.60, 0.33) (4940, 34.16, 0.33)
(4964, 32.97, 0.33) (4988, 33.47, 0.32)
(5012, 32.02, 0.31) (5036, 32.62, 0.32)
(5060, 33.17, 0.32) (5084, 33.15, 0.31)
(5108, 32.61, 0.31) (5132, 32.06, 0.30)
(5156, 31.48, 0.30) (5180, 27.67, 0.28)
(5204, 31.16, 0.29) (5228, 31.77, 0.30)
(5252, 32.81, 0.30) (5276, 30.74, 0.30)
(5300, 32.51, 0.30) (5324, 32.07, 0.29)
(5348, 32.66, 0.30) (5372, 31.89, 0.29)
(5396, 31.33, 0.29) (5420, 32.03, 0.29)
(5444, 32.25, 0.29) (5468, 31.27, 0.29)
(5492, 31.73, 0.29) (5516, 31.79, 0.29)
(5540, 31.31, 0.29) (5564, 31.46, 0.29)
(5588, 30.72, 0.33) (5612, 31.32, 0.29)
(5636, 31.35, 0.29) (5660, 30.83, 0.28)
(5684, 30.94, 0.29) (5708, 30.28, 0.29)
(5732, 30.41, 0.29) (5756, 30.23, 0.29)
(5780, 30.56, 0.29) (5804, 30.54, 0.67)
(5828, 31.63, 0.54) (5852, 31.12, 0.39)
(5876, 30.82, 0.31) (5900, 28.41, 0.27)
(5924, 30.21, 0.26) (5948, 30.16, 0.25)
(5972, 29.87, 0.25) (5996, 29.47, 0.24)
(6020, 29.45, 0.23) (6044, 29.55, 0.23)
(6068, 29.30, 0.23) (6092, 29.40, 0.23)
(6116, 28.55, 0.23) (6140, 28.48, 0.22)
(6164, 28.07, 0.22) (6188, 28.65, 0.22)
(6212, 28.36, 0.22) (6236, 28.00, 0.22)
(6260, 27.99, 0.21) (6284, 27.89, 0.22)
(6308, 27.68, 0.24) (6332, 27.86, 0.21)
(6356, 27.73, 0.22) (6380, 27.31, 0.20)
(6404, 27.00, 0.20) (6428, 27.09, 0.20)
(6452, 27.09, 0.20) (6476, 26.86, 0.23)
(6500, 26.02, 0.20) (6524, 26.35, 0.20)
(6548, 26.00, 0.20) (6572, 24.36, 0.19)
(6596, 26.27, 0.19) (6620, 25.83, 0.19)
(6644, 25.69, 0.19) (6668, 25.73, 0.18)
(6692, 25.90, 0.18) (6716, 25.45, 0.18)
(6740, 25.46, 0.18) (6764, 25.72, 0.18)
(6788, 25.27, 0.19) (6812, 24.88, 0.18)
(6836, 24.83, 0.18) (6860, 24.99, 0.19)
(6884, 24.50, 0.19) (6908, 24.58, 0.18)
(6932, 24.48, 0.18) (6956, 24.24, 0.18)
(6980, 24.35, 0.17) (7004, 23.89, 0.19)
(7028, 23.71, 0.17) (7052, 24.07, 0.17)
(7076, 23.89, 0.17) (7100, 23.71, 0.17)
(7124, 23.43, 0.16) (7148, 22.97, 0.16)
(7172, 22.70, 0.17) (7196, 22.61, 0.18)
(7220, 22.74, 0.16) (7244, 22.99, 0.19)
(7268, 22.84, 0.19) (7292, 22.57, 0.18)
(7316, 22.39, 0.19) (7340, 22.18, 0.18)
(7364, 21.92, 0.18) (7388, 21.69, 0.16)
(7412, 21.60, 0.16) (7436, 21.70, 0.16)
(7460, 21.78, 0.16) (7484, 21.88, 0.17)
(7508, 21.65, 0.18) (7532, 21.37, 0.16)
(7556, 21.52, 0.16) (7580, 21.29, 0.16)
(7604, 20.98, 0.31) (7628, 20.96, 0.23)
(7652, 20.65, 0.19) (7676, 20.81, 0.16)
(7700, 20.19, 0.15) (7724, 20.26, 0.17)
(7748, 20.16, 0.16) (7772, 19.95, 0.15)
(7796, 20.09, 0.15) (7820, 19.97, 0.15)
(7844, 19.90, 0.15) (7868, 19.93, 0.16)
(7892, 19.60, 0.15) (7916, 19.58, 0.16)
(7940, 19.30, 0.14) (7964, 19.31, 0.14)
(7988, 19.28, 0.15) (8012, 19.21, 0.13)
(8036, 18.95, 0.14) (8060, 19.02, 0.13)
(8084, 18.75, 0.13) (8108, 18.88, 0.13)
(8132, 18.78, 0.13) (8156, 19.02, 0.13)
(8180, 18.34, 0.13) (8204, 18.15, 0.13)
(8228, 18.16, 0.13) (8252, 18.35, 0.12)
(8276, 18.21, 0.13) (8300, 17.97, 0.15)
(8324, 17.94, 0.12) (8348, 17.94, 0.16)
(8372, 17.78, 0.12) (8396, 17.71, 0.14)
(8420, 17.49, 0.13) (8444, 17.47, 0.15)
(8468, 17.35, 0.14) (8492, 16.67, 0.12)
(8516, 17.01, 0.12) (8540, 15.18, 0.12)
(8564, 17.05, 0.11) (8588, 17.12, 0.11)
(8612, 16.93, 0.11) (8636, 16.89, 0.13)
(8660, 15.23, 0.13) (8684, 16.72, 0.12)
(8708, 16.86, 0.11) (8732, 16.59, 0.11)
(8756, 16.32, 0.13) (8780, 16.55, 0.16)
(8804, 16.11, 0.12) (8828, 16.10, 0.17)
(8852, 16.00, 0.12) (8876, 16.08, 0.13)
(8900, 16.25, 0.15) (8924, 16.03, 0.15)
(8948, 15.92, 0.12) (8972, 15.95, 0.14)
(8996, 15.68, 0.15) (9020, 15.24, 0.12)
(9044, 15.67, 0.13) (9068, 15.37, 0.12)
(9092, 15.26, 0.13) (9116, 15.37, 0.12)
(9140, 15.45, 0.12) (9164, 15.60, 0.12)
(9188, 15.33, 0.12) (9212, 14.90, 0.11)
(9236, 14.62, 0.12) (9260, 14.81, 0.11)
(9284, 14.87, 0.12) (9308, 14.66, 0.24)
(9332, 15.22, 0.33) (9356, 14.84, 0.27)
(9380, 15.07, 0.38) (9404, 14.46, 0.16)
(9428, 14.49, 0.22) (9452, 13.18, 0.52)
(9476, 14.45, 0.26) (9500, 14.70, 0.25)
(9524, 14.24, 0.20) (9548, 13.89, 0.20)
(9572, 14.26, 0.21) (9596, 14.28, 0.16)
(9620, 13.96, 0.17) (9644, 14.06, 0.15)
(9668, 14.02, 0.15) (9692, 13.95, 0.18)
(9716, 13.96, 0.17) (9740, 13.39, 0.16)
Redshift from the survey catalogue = 0.000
